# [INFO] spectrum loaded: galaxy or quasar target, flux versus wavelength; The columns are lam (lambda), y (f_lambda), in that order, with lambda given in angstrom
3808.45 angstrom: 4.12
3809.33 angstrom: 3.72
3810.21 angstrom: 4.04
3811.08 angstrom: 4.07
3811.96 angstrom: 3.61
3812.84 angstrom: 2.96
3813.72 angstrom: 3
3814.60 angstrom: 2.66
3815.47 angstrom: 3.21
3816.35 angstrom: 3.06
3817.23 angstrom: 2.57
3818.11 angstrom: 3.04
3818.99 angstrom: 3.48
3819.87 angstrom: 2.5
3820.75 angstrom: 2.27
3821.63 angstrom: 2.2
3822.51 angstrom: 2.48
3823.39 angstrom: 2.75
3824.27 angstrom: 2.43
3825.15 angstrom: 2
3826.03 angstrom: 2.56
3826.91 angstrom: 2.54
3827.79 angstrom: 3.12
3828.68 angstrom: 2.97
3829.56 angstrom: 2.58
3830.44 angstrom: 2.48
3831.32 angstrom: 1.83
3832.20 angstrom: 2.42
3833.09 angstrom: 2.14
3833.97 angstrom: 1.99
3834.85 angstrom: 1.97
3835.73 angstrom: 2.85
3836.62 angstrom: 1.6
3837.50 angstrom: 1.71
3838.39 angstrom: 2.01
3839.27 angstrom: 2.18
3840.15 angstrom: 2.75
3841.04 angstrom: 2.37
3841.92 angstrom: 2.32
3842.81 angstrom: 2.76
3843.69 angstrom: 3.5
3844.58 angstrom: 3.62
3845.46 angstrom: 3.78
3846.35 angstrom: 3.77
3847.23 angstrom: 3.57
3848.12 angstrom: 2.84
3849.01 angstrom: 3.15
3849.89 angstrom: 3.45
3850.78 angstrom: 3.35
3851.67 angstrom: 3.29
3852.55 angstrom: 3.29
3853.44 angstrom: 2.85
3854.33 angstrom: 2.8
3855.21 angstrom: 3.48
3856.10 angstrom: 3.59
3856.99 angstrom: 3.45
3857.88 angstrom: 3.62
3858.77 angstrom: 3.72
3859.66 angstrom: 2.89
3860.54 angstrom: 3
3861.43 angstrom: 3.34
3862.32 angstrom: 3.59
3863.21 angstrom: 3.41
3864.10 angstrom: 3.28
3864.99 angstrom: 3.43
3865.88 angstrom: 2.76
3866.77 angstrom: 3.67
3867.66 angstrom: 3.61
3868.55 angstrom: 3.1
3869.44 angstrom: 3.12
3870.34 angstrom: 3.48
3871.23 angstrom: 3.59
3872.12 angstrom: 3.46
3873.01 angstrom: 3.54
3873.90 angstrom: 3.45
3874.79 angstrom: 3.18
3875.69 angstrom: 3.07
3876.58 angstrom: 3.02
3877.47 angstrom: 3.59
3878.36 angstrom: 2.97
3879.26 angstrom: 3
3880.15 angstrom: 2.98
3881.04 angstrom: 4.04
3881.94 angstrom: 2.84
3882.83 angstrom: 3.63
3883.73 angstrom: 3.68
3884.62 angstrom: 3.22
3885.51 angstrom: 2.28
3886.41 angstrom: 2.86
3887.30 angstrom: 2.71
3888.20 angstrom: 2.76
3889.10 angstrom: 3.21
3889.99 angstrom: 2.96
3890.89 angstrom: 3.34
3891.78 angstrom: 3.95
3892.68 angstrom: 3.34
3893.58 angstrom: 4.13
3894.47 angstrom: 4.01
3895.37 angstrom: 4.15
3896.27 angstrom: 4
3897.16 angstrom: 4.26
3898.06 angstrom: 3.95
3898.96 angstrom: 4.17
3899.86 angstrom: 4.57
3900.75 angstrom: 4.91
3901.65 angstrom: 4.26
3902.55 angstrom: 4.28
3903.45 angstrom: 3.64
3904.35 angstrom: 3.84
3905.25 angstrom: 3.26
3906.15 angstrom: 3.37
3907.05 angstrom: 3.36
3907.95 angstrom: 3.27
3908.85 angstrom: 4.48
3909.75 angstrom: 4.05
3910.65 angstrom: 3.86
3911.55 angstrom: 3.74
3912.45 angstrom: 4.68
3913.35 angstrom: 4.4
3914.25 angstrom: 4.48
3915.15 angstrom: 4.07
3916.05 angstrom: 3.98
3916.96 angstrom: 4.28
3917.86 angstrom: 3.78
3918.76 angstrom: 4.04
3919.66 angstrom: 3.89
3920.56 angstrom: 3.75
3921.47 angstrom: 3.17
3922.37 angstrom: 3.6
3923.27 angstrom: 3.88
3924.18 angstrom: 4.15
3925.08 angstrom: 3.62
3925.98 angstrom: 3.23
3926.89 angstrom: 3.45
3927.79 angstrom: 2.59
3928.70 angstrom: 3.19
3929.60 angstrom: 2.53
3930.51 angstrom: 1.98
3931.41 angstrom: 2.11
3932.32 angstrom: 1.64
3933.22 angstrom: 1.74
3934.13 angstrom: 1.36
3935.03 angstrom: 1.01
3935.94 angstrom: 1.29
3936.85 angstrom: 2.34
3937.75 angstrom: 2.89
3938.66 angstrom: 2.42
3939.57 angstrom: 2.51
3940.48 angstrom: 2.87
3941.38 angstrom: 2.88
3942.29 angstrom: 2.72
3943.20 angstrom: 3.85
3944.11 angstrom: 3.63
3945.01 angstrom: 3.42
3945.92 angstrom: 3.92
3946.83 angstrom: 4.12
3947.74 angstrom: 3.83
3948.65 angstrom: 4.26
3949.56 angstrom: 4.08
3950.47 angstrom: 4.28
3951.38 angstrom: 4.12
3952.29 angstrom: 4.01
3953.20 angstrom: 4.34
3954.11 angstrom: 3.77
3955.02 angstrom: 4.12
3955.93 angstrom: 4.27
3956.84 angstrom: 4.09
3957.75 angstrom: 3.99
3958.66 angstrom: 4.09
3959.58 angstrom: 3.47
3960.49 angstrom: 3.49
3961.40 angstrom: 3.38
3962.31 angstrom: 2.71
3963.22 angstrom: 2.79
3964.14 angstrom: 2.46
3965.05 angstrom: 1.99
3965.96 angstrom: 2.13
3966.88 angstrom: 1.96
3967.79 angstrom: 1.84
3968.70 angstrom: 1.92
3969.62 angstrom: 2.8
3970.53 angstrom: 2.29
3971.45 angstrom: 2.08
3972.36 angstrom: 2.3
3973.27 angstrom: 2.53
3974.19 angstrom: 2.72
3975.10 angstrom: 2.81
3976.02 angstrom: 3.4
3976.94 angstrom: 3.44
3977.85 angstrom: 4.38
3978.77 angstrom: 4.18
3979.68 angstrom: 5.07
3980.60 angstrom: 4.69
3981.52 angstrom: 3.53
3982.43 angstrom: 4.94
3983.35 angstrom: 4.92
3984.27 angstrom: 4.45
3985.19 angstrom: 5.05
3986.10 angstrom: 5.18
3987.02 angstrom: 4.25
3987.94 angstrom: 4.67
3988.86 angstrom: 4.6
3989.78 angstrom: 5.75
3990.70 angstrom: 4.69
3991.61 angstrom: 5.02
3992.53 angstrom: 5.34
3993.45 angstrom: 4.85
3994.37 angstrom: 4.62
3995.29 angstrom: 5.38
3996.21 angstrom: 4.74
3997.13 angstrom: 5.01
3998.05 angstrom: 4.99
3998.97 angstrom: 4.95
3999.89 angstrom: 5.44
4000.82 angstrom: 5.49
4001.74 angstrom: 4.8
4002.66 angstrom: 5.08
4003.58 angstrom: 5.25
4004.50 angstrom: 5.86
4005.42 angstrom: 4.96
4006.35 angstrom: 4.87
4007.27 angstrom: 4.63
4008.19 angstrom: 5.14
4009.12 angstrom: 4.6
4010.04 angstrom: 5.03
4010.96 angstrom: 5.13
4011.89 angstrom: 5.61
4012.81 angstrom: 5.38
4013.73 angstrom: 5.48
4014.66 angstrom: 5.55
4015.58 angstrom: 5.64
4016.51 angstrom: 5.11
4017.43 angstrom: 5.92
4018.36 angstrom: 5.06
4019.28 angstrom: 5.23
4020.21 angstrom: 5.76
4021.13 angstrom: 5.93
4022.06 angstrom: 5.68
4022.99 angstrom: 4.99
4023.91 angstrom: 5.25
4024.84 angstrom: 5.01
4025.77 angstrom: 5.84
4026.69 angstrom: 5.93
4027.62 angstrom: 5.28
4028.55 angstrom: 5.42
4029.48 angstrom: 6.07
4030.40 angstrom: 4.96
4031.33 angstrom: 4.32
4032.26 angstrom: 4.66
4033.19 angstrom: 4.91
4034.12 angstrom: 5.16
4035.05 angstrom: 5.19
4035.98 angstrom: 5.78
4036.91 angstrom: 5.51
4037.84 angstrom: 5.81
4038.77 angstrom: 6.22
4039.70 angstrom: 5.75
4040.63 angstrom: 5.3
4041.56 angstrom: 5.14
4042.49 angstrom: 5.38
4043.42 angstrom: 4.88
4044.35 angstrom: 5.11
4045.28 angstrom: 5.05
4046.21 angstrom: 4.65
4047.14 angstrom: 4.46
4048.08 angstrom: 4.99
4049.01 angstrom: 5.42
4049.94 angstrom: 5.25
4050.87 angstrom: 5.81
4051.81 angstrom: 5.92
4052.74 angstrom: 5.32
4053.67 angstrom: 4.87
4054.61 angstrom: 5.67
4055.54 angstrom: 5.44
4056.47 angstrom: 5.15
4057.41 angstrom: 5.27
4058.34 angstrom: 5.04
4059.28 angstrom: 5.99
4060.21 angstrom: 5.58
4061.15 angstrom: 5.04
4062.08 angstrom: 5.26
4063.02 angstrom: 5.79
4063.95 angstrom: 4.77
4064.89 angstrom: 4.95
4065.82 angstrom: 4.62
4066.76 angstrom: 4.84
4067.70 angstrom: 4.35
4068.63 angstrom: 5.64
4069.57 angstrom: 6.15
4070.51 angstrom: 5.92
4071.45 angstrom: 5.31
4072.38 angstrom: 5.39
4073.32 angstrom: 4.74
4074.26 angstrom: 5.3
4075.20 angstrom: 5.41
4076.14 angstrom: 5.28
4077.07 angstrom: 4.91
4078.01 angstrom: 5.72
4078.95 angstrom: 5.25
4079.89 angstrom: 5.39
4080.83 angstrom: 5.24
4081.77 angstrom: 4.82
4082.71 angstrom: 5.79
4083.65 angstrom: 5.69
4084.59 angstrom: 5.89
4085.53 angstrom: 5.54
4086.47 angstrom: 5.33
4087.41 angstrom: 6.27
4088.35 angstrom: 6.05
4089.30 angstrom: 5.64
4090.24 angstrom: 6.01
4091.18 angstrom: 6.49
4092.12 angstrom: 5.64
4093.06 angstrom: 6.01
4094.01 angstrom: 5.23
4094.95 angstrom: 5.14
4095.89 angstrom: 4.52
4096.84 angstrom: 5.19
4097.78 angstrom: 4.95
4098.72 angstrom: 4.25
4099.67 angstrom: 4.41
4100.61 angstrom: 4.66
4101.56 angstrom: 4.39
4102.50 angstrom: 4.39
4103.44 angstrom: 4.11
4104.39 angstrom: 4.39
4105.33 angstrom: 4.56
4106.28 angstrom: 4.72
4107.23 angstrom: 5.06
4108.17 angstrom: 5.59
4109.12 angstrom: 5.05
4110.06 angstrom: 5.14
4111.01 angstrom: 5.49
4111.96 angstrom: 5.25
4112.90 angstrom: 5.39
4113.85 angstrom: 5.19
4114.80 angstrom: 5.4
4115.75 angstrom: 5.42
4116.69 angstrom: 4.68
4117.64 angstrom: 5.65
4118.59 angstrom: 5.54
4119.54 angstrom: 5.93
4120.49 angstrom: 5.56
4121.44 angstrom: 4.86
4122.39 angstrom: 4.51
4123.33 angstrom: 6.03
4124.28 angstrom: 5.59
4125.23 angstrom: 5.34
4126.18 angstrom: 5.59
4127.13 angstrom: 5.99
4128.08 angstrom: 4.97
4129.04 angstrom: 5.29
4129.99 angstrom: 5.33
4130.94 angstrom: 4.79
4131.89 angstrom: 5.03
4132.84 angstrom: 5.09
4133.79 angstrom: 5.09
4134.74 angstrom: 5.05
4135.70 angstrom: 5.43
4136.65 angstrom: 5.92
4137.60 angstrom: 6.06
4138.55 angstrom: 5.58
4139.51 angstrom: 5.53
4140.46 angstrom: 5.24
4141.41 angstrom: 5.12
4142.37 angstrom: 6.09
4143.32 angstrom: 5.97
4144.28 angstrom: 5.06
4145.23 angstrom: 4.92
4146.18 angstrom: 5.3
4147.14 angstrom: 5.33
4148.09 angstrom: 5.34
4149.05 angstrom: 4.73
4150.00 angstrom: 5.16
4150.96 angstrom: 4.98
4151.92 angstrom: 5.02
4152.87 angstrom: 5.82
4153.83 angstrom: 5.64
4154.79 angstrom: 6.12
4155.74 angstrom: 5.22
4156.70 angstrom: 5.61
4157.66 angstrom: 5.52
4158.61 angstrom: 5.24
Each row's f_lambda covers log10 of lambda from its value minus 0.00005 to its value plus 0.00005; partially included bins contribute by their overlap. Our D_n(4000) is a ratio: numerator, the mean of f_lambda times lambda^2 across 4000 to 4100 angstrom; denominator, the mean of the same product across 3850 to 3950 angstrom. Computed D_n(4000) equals 1.7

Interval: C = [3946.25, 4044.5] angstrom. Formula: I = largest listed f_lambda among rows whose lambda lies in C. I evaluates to 6.22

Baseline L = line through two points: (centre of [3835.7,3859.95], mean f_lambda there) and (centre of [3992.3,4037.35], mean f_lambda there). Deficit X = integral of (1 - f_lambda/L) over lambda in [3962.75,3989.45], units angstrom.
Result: 7.4 angstrom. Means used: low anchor 3.02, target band 3.44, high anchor 5.24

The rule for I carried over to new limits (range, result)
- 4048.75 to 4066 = 5.99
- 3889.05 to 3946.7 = 4.91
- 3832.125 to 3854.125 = 3.78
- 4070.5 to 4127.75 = 6.49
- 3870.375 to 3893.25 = 4.04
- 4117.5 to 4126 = 6.03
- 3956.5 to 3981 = 5.07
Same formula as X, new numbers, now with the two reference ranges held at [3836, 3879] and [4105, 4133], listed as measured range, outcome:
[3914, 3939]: 4.7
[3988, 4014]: -4.6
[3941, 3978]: 6.4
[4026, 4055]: -4.2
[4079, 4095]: -2.1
